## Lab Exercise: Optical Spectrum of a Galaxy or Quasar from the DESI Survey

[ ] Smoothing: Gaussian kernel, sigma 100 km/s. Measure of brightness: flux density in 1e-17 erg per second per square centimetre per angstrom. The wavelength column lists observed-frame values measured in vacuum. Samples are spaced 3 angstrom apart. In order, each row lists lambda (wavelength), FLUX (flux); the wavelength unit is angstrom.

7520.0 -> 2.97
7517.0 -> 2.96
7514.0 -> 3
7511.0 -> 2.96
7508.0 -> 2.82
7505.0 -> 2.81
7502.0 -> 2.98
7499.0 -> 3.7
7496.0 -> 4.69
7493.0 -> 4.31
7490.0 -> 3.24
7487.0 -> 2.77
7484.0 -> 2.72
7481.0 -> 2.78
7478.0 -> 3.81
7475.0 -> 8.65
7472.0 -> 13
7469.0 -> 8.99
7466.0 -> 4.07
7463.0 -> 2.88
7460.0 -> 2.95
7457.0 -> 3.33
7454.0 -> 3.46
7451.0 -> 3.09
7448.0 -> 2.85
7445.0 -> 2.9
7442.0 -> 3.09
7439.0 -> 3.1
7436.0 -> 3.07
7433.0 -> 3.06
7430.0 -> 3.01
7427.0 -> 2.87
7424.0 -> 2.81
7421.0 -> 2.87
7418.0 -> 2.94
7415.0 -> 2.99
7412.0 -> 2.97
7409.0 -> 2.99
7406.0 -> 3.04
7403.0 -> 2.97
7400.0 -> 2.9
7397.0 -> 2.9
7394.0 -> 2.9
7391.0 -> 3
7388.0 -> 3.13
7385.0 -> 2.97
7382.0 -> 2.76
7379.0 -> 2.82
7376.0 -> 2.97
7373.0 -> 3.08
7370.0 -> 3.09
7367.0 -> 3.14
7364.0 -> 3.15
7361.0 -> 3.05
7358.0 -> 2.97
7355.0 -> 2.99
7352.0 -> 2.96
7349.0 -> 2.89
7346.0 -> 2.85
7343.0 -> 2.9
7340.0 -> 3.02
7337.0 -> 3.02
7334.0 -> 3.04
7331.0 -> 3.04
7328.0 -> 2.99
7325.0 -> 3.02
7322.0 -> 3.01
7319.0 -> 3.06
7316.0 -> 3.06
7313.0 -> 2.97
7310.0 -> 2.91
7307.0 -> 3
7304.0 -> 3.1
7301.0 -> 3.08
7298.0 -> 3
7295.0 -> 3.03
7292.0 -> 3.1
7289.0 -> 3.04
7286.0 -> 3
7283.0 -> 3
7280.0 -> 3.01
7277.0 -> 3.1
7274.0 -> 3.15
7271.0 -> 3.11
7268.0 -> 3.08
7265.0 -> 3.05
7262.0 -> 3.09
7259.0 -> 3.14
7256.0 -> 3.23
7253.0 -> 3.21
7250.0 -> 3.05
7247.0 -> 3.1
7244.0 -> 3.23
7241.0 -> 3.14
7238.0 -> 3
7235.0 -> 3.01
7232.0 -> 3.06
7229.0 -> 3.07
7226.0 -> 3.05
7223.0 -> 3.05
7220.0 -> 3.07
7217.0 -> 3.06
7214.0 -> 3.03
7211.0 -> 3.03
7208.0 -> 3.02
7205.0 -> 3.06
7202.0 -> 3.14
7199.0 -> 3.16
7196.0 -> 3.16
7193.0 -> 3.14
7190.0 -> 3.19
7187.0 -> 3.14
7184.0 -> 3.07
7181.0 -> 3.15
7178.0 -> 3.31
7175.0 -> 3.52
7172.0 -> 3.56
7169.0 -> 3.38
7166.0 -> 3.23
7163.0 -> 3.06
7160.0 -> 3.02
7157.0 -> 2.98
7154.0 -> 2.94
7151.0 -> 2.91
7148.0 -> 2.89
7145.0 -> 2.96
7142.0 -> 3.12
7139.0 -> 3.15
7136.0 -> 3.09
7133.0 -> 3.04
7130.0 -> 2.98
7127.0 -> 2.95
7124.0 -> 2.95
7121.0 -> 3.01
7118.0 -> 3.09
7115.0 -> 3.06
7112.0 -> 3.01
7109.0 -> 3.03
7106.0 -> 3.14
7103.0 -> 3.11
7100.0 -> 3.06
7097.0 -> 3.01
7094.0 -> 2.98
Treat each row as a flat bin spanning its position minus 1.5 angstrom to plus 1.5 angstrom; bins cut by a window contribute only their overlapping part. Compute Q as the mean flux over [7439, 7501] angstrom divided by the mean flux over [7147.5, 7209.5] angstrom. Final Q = 1.4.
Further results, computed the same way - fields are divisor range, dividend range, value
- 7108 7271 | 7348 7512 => 1.12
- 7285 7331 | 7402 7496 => 1.26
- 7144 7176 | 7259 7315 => 0.97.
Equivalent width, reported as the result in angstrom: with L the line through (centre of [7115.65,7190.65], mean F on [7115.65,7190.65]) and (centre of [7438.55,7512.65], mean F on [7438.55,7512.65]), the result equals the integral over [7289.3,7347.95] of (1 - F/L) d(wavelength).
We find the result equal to 9.7 angstrom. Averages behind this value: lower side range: 3.11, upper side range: 4.09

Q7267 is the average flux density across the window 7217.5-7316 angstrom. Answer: 3.07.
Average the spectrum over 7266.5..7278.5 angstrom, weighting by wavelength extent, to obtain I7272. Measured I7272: 3.11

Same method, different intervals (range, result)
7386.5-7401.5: 2.97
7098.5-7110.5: 3.08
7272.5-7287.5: 3.05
